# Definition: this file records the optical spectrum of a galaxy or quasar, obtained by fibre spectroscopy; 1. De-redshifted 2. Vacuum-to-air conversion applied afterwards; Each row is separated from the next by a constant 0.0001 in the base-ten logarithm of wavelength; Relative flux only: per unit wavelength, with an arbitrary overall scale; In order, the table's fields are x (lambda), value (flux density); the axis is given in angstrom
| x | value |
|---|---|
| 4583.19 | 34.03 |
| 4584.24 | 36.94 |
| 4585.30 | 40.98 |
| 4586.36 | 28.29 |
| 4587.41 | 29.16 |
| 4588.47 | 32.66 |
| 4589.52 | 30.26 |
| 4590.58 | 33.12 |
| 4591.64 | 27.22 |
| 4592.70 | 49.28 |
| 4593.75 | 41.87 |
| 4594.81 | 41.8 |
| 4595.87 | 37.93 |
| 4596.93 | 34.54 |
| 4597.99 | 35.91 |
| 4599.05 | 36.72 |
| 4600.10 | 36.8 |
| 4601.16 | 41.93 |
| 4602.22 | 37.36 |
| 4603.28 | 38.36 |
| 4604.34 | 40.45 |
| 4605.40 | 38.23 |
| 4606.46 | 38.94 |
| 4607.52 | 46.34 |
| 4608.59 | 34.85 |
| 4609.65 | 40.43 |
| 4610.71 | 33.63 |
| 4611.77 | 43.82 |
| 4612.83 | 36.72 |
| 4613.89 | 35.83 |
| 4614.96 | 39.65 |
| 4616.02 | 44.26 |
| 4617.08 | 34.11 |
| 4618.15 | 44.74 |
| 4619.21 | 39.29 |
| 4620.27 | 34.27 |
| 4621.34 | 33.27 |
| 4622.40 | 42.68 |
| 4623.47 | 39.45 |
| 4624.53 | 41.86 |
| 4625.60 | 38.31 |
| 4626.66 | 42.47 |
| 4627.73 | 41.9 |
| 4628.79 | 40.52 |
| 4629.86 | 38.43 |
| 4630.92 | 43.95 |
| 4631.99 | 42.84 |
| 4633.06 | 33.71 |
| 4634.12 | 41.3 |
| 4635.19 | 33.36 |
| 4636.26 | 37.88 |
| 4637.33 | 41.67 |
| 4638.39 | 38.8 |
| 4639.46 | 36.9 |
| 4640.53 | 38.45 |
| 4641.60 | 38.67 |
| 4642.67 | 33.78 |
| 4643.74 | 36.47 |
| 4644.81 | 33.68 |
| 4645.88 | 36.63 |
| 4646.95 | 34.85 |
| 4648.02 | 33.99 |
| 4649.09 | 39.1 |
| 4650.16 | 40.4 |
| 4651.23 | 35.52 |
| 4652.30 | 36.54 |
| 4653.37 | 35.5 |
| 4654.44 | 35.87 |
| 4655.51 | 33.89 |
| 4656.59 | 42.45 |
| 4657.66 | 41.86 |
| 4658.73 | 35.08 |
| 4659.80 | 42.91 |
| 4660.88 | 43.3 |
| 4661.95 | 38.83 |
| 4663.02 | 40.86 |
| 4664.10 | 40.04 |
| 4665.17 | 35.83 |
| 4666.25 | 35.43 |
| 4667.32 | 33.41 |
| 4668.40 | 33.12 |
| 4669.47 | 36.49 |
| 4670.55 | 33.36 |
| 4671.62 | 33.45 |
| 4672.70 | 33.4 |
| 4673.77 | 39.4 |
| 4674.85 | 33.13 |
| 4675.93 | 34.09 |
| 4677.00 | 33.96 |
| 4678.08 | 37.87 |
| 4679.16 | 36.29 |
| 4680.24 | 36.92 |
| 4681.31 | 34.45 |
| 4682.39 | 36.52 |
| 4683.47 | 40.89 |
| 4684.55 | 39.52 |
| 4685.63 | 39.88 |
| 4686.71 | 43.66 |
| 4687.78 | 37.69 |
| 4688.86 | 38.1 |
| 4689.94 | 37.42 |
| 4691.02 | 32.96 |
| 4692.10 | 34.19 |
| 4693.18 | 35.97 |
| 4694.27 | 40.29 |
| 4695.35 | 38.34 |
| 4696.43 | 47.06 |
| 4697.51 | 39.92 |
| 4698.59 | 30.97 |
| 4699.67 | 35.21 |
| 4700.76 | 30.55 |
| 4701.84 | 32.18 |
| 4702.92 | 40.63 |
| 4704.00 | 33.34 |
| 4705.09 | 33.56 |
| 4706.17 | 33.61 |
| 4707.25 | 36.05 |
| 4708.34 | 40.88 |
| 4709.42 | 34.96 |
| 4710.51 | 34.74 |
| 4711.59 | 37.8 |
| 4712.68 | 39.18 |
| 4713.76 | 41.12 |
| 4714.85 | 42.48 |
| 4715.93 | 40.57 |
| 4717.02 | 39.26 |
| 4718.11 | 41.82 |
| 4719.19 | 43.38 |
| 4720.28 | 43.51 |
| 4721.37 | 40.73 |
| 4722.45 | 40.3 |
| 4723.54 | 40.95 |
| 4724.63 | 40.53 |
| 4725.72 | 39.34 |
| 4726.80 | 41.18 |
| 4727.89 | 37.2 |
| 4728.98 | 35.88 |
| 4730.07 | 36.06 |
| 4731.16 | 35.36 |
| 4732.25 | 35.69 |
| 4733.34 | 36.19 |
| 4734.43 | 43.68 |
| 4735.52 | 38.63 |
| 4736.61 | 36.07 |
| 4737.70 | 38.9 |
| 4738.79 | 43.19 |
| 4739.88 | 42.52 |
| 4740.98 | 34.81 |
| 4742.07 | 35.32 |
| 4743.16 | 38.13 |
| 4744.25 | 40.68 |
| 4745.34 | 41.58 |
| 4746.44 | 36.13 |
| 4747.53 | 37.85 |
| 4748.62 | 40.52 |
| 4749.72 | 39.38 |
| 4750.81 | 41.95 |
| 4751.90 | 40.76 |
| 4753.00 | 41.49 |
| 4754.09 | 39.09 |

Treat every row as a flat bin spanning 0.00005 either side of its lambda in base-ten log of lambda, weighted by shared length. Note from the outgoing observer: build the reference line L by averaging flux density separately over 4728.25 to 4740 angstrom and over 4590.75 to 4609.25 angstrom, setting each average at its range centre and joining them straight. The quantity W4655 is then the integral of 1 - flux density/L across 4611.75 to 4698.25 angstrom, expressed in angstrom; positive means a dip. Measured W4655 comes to 1.28 angstrom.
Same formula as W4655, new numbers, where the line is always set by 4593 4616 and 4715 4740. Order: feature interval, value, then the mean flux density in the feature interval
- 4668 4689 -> 1.5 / 36.6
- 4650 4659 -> 0.4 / 37.4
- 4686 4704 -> 1.1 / 37.1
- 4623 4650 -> 0.5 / 38.4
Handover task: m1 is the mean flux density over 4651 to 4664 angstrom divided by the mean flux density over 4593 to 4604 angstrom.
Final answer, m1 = 1.0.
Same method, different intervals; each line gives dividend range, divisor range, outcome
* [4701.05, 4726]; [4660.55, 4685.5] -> 1.06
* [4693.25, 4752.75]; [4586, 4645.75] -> 1.01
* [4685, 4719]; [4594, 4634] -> 0.96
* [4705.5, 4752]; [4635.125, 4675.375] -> 1.05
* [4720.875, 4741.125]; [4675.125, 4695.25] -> 1.04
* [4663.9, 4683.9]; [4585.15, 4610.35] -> 0.96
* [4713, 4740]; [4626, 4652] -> 1.04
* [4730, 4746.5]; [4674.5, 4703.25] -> 1.04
